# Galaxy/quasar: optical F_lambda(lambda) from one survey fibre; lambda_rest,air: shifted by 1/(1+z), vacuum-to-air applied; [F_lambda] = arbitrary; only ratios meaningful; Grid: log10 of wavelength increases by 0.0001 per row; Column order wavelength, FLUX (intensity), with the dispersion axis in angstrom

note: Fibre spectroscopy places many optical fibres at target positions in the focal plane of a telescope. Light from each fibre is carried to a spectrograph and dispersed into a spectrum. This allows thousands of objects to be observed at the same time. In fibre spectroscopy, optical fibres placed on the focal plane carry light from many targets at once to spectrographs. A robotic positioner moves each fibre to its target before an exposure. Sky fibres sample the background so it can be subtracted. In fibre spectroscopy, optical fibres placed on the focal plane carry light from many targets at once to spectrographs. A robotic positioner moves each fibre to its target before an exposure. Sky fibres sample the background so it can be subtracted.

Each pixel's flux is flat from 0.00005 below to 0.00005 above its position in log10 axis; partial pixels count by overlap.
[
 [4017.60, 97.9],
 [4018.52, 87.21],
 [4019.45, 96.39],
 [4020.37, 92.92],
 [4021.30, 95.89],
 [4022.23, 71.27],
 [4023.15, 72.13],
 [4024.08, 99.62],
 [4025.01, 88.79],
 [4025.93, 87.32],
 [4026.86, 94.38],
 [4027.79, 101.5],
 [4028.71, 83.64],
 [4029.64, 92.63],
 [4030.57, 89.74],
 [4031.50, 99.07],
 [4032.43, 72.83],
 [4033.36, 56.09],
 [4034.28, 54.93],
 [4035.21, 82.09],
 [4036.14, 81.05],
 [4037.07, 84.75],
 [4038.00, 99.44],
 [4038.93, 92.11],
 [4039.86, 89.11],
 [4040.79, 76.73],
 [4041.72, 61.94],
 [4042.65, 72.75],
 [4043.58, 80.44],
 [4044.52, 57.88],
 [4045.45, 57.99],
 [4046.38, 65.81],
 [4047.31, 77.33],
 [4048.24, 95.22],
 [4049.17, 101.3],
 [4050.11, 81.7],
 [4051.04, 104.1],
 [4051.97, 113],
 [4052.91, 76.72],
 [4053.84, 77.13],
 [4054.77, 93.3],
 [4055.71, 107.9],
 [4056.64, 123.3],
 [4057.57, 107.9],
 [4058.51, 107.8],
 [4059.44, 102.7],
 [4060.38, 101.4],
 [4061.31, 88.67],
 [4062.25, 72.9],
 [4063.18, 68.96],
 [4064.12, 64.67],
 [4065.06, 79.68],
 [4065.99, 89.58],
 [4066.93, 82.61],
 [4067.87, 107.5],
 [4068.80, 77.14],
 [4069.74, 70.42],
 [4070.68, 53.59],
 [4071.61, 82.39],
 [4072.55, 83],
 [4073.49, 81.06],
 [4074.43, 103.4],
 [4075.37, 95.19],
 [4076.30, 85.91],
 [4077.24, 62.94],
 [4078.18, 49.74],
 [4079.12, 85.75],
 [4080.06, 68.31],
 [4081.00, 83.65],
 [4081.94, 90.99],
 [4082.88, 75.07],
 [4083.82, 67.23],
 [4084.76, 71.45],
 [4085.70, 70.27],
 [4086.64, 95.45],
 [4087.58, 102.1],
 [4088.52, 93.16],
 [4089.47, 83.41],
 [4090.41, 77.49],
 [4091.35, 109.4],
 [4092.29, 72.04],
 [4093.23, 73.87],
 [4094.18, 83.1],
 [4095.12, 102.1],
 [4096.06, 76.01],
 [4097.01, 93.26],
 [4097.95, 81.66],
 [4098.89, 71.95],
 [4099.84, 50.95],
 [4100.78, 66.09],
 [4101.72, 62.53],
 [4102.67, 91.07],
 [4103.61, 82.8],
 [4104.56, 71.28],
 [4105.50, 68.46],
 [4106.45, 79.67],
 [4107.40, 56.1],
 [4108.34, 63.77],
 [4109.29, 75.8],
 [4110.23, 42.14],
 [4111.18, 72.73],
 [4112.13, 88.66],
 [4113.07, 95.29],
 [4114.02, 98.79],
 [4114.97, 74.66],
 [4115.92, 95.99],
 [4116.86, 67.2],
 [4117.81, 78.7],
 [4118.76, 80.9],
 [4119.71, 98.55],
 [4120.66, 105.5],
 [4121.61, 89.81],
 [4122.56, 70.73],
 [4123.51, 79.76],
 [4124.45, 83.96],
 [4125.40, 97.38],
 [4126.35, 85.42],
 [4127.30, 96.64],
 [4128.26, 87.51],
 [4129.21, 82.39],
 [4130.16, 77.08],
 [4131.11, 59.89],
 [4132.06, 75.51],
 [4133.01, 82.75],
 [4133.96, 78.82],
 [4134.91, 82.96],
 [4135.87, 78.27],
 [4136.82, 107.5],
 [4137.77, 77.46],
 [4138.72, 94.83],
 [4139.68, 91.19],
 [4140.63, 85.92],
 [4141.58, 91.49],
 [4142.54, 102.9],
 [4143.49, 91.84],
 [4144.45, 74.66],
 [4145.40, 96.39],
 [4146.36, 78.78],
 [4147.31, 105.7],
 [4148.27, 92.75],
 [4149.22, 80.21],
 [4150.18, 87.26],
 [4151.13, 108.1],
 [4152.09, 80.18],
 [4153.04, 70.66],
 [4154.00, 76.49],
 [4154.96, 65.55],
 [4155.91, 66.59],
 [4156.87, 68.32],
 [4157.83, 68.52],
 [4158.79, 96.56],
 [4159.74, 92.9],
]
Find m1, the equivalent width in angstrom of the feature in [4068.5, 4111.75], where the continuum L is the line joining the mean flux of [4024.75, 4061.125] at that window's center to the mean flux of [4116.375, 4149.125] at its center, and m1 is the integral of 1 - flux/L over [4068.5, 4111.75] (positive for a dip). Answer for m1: 4.6 angstrom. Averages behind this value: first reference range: 87.1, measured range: 77.3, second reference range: 86.2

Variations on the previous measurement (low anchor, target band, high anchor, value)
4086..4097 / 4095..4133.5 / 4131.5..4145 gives 3.5 angstrom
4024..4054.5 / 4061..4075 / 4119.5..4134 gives 0.5 angstrom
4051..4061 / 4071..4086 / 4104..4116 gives 2.0 angstrom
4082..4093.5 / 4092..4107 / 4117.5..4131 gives 1.3 angstrom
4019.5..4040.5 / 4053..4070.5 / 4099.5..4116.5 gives -1.8 angstrom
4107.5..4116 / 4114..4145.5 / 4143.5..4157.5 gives -2.5 angstrom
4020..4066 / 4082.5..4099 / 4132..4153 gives 0.6 angstrom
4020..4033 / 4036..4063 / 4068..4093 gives -0.9 angstrom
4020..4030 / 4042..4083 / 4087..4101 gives 0.7 angstrom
